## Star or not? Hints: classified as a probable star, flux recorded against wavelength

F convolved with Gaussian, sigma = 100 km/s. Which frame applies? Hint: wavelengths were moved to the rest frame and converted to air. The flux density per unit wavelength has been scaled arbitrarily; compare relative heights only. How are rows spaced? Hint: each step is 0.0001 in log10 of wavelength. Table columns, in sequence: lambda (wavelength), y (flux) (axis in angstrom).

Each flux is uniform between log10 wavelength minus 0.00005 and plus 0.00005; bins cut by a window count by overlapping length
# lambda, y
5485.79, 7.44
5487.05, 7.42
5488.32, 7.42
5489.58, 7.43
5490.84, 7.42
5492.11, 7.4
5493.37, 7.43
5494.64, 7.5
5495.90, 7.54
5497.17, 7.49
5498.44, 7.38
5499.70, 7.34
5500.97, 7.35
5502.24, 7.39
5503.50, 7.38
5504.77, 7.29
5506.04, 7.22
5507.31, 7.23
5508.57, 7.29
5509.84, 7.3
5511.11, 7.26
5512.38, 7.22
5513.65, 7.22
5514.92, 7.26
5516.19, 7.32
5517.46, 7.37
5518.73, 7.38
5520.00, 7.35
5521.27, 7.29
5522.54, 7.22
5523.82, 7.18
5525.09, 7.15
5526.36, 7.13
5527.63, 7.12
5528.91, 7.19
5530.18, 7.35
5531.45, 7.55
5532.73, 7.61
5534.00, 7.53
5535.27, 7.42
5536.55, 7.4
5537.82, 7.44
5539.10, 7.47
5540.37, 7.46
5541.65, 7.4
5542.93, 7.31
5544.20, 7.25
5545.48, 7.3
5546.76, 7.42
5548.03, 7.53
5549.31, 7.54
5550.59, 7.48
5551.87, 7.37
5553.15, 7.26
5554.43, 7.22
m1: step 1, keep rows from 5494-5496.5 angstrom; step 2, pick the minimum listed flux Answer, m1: 7.5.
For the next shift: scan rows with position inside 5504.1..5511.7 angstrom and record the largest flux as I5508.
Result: 7.3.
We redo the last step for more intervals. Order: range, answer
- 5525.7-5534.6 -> 7.61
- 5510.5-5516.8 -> 7.32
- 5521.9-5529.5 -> 7.22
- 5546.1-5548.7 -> 7.53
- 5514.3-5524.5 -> 7.38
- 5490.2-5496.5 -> 7.54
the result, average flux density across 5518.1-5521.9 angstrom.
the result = 7.34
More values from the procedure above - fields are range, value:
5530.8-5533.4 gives 7.58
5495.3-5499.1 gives 7.46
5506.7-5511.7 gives 7.28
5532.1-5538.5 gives 7.48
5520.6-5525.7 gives 7.21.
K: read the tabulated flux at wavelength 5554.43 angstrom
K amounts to 7.22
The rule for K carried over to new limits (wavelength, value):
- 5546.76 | 7.42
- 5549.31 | 7.54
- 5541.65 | 7.4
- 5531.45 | 7.55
